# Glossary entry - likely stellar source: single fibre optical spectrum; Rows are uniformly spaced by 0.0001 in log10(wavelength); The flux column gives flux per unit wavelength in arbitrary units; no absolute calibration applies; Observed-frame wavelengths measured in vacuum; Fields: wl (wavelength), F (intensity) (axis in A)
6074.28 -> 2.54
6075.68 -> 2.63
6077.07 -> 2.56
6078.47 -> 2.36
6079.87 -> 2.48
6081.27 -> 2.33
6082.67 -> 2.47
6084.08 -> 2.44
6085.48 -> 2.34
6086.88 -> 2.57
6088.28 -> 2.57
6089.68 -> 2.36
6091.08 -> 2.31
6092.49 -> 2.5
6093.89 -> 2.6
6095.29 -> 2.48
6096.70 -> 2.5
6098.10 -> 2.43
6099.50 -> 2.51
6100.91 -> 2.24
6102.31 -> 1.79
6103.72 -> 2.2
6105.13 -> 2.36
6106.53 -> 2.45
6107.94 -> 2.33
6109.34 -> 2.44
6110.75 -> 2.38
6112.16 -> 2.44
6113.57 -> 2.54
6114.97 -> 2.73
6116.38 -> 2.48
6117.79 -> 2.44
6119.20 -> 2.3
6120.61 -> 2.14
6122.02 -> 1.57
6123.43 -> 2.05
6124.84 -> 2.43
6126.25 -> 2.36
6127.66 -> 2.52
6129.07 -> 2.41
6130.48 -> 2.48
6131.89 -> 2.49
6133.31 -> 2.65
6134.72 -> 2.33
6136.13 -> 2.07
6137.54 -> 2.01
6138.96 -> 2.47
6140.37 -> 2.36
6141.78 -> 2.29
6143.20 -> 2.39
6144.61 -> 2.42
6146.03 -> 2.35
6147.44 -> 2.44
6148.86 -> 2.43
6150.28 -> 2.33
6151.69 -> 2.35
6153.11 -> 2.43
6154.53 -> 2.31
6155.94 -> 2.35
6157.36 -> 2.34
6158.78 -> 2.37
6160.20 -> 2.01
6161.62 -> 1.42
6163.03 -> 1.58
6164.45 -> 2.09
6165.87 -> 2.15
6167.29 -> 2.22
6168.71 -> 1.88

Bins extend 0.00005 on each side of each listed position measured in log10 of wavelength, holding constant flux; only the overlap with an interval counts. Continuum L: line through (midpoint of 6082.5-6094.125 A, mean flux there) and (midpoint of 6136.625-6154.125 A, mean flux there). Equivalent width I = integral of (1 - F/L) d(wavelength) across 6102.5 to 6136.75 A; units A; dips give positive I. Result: 0.7 A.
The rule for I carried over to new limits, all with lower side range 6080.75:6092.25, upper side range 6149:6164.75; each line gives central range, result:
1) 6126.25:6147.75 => -1.4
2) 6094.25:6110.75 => 0.1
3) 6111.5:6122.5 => -0.2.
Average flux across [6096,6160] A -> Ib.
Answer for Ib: 2.35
